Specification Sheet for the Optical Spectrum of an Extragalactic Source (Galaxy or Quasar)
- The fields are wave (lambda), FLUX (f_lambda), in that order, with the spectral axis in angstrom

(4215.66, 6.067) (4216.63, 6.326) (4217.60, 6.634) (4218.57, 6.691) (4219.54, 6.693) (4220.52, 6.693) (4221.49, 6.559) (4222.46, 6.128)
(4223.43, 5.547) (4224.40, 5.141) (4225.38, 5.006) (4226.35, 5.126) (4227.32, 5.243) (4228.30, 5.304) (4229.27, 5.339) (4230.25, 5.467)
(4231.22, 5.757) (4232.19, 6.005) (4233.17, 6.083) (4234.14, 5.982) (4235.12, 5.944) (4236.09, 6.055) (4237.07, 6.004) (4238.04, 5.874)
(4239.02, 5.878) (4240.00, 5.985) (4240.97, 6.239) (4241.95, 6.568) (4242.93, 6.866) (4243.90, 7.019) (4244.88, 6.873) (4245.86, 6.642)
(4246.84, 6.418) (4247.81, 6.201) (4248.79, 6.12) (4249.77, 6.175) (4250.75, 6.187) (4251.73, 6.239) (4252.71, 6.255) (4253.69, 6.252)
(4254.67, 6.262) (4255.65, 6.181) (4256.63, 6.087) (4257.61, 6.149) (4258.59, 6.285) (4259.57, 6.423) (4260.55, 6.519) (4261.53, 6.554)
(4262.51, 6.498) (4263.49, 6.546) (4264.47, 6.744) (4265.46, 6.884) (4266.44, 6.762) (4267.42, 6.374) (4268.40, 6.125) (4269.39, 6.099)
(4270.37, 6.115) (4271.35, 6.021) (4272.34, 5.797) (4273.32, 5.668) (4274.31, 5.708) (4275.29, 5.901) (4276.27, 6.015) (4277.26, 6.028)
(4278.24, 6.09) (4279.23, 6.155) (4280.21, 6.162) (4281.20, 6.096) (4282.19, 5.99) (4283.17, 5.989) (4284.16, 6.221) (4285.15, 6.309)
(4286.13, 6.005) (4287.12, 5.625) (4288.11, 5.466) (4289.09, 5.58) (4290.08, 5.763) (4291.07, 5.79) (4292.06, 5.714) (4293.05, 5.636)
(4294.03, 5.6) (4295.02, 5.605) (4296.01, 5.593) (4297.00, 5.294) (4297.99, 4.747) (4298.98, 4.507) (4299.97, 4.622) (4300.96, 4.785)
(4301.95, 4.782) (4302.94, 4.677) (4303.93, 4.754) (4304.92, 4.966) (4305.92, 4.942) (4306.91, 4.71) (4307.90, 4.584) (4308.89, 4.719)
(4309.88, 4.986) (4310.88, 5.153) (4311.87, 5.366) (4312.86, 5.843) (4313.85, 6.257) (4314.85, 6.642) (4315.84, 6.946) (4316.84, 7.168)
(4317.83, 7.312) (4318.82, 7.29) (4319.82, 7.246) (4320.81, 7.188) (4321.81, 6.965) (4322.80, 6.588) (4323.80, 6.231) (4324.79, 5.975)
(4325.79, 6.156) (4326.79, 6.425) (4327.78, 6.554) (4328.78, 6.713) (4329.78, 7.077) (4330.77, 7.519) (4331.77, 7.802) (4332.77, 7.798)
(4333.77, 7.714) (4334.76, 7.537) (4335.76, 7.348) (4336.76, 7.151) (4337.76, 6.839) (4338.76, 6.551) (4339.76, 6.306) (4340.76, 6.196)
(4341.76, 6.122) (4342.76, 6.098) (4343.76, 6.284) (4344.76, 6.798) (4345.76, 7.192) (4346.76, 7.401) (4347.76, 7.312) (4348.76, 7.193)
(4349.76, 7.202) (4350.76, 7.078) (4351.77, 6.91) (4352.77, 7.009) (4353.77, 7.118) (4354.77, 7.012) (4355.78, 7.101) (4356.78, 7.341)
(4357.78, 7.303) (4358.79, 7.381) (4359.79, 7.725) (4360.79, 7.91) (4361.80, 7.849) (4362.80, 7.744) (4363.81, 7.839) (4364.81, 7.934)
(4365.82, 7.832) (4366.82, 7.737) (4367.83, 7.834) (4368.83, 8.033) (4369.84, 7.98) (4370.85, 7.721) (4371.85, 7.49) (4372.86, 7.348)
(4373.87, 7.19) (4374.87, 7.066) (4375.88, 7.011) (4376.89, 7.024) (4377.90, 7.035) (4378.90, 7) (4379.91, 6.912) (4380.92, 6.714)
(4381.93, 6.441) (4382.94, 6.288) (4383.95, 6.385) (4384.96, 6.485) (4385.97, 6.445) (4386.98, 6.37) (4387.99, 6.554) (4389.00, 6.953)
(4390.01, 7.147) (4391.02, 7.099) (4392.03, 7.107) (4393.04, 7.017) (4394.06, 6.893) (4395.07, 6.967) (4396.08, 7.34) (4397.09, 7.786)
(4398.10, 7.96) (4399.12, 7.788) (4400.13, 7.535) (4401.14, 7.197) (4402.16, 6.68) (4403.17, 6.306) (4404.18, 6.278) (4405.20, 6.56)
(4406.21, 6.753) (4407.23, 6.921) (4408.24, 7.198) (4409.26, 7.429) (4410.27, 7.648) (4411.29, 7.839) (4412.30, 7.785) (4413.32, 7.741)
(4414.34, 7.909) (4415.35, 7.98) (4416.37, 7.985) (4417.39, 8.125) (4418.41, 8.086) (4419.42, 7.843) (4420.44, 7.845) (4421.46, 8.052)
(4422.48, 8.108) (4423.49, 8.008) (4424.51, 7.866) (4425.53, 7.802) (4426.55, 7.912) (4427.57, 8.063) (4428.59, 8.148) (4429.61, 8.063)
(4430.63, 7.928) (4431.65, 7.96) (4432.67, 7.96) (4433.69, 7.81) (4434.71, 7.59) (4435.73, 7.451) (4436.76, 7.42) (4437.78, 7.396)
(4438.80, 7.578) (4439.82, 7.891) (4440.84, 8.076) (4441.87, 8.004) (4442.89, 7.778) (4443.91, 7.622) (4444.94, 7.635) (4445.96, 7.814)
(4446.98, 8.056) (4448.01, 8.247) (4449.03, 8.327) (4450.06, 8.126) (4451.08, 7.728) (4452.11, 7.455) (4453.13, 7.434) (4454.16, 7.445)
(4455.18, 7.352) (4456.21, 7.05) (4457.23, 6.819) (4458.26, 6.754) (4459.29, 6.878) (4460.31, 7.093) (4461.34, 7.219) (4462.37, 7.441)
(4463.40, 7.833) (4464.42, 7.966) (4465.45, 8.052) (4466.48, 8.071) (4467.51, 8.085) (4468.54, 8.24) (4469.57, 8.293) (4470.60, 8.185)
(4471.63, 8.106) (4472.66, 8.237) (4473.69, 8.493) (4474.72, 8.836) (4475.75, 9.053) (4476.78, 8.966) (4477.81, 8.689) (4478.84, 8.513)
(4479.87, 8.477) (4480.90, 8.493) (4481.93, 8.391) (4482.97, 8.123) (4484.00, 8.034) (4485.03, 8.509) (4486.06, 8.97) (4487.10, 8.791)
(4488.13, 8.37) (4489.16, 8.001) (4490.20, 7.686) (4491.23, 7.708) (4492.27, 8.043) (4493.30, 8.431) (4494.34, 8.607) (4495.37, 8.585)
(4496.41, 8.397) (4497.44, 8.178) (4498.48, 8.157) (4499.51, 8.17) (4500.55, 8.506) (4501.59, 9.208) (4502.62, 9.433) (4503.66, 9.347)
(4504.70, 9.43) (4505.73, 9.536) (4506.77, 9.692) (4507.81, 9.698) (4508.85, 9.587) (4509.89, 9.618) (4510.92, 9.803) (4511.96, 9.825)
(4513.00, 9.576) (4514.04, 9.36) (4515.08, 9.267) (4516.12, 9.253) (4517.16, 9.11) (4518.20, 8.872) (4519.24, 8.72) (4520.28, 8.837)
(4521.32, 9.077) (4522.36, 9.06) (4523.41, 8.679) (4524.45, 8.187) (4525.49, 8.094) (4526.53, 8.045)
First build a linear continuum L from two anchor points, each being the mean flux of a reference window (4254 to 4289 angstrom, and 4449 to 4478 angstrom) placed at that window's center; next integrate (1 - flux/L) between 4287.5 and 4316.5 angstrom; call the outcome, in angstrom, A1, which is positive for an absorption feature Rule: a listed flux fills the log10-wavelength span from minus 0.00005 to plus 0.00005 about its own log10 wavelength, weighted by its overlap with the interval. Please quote 5.00 angstrom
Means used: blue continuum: 6.16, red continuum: 7.85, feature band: 5.32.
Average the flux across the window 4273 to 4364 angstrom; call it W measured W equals 6.33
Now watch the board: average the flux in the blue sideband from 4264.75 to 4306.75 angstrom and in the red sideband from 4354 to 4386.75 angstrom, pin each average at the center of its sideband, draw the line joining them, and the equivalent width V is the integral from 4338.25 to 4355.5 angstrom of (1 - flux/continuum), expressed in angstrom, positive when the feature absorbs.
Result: 0.1 angstrom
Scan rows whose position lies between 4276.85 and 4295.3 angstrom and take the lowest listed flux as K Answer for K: 5.466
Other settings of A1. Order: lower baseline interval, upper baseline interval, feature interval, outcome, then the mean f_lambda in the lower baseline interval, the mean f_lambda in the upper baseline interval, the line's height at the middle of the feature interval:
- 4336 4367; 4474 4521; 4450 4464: 1.8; 7.14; 8.82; 8.35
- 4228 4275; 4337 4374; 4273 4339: 6.9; 6.2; 7.24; 6.75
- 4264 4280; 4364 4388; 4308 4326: 0.8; 6.15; 7.14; 6.58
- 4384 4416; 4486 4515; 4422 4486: 1.2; 7.14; 8.89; 8.08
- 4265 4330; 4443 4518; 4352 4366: -1.6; 5.89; 8.37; 6.72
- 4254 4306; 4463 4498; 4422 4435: -0.4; 5.84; 8.34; 7.69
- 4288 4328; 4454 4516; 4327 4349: -2.8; 5.73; 8.44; 6.19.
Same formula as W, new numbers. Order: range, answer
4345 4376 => 7.45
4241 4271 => 6.41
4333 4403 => 7.14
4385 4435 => 7.47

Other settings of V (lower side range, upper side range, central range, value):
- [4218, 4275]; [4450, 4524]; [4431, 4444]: 0.38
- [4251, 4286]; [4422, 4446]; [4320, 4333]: -0.11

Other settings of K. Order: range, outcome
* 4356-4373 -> 7.303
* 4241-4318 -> 4.507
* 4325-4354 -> 6.098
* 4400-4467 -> 6.278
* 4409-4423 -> 7.429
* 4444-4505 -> 6.754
